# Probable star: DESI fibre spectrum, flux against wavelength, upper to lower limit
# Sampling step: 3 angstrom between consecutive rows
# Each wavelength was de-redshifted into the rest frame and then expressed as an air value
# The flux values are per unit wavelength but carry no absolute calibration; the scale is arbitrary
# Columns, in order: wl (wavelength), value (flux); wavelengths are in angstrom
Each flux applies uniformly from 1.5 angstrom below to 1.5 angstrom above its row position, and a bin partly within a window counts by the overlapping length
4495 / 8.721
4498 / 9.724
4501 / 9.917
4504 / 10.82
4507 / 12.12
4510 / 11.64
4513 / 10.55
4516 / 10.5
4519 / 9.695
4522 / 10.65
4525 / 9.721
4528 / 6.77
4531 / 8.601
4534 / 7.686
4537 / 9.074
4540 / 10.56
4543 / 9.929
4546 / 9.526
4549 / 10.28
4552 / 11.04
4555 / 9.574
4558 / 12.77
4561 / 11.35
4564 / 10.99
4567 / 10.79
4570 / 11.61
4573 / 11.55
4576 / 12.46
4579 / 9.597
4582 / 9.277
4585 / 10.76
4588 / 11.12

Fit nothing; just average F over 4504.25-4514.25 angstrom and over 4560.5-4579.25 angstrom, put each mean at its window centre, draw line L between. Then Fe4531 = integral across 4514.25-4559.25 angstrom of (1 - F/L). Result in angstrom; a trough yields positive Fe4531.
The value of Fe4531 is 6.3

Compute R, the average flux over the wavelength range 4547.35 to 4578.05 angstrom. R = 11.2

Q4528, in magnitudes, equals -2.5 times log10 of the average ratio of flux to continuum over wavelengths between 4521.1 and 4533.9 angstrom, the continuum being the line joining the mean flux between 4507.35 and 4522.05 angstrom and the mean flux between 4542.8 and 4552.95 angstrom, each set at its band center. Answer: 0.20 mag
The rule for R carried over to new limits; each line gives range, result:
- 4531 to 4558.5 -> 9.87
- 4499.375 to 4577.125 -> 10.4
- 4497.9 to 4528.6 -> 10.3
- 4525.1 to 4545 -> 8.86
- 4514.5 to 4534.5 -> 9.16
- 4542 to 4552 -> 10.1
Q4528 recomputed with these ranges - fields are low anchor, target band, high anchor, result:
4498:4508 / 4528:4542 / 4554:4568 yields 0.24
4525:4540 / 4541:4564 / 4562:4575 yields -0.07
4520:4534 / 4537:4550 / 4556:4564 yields 0.03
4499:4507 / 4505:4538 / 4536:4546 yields 0.06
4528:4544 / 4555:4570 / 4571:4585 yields -0.12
